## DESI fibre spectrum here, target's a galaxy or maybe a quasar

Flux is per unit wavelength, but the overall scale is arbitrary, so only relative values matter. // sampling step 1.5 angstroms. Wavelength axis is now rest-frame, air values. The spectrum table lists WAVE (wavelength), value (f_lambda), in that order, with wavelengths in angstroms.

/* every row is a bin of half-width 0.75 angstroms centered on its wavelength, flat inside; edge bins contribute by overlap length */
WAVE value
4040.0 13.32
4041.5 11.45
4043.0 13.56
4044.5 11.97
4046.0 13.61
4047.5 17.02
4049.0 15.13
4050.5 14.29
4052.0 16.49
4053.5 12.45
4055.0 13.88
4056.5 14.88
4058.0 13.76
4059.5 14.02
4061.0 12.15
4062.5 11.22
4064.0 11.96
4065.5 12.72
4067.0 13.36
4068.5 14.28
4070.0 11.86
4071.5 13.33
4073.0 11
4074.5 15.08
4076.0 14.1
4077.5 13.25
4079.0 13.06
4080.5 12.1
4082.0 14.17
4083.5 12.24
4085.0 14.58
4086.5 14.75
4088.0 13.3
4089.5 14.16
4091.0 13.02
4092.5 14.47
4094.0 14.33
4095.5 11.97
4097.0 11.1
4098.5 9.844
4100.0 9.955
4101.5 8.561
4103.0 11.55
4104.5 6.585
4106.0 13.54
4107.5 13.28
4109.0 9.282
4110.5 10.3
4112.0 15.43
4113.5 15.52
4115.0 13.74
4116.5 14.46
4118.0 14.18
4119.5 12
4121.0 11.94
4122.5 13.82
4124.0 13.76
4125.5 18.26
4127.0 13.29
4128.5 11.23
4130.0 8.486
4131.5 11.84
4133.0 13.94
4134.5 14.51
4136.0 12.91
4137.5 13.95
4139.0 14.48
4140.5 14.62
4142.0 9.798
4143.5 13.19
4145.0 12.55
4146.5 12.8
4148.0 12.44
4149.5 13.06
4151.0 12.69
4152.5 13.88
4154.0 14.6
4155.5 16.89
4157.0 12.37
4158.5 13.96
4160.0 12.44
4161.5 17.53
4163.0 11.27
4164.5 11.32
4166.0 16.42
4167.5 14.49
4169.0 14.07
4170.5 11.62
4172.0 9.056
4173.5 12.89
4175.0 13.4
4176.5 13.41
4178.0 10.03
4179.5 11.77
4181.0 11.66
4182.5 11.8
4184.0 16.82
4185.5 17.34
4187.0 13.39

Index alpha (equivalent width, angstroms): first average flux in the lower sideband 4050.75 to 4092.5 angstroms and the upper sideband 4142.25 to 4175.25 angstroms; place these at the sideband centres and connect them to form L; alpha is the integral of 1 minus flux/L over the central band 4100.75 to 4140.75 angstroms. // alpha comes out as 1.65 angstroms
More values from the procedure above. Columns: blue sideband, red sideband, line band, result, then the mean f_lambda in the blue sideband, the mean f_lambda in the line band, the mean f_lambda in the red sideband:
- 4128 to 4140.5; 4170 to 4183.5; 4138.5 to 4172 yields -2.84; 12.8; 13.4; 11.8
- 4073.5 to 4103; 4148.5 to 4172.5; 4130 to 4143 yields 0.29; 12.8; 13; 13.5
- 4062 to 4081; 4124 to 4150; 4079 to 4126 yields 0.77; 12.9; 12.8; 13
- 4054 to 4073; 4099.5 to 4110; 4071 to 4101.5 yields -3.40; 13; 12.9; 10.4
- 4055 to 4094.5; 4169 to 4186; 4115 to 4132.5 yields -0.03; 13.4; 13.1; 12.7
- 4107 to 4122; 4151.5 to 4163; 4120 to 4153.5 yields 1.46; 13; 13.1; 14.3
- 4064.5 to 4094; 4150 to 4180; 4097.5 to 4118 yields 2.41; 13.4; 11.8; 13.2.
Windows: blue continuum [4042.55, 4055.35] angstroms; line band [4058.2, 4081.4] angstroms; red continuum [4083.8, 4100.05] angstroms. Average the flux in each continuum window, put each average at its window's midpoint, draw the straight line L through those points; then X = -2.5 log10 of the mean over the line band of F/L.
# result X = 0.059 mag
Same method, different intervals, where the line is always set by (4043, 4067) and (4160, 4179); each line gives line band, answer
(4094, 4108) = 0.227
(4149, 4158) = -0.073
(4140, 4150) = 0.043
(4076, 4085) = 0.026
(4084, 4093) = -0.041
